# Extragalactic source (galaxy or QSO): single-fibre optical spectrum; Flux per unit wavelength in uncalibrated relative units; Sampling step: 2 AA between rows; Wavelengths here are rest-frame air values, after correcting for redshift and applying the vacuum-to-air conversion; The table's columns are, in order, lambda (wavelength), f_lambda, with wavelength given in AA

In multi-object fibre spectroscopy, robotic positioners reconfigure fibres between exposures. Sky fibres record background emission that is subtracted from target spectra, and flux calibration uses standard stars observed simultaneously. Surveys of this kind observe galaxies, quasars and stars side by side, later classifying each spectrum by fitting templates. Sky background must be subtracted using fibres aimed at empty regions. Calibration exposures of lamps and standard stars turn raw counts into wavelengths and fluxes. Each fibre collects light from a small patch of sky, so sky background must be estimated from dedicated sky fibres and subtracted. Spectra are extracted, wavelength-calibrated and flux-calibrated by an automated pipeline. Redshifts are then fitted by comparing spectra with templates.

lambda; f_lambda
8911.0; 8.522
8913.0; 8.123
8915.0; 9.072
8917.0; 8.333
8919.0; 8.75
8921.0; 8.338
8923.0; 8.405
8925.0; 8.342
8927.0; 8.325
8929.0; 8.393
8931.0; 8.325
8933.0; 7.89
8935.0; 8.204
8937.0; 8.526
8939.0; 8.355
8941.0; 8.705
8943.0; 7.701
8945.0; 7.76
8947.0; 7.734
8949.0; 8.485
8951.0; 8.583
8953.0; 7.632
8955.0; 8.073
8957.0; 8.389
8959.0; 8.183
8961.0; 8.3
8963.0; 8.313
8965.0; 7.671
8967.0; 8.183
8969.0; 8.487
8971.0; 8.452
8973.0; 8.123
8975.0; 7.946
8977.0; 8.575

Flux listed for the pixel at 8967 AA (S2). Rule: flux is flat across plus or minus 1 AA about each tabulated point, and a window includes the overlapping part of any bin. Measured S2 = 8.183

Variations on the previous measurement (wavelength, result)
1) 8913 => 8.123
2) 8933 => 7.89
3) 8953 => 7.632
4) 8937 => 8.526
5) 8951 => 8.583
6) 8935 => 8.204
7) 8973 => 8.123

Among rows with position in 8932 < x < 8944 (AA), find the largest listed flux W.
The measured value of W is 8.705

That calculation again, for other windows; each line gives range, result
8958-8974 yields 8.487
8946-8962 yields 8.583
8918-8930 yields 8.75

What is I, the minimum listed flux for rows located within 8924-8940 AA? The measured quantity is 7.89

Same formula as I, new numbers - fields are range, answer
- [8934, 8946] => 7.701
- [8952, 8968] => 7.632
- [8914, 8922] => 8.333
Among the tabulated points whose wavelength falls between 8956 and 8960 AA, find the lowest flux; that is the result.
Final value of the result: 8.183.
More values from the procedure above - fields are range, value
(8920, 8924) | 8.338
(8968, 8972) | 8.452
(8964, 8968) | 7.671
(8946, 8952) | 7.734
